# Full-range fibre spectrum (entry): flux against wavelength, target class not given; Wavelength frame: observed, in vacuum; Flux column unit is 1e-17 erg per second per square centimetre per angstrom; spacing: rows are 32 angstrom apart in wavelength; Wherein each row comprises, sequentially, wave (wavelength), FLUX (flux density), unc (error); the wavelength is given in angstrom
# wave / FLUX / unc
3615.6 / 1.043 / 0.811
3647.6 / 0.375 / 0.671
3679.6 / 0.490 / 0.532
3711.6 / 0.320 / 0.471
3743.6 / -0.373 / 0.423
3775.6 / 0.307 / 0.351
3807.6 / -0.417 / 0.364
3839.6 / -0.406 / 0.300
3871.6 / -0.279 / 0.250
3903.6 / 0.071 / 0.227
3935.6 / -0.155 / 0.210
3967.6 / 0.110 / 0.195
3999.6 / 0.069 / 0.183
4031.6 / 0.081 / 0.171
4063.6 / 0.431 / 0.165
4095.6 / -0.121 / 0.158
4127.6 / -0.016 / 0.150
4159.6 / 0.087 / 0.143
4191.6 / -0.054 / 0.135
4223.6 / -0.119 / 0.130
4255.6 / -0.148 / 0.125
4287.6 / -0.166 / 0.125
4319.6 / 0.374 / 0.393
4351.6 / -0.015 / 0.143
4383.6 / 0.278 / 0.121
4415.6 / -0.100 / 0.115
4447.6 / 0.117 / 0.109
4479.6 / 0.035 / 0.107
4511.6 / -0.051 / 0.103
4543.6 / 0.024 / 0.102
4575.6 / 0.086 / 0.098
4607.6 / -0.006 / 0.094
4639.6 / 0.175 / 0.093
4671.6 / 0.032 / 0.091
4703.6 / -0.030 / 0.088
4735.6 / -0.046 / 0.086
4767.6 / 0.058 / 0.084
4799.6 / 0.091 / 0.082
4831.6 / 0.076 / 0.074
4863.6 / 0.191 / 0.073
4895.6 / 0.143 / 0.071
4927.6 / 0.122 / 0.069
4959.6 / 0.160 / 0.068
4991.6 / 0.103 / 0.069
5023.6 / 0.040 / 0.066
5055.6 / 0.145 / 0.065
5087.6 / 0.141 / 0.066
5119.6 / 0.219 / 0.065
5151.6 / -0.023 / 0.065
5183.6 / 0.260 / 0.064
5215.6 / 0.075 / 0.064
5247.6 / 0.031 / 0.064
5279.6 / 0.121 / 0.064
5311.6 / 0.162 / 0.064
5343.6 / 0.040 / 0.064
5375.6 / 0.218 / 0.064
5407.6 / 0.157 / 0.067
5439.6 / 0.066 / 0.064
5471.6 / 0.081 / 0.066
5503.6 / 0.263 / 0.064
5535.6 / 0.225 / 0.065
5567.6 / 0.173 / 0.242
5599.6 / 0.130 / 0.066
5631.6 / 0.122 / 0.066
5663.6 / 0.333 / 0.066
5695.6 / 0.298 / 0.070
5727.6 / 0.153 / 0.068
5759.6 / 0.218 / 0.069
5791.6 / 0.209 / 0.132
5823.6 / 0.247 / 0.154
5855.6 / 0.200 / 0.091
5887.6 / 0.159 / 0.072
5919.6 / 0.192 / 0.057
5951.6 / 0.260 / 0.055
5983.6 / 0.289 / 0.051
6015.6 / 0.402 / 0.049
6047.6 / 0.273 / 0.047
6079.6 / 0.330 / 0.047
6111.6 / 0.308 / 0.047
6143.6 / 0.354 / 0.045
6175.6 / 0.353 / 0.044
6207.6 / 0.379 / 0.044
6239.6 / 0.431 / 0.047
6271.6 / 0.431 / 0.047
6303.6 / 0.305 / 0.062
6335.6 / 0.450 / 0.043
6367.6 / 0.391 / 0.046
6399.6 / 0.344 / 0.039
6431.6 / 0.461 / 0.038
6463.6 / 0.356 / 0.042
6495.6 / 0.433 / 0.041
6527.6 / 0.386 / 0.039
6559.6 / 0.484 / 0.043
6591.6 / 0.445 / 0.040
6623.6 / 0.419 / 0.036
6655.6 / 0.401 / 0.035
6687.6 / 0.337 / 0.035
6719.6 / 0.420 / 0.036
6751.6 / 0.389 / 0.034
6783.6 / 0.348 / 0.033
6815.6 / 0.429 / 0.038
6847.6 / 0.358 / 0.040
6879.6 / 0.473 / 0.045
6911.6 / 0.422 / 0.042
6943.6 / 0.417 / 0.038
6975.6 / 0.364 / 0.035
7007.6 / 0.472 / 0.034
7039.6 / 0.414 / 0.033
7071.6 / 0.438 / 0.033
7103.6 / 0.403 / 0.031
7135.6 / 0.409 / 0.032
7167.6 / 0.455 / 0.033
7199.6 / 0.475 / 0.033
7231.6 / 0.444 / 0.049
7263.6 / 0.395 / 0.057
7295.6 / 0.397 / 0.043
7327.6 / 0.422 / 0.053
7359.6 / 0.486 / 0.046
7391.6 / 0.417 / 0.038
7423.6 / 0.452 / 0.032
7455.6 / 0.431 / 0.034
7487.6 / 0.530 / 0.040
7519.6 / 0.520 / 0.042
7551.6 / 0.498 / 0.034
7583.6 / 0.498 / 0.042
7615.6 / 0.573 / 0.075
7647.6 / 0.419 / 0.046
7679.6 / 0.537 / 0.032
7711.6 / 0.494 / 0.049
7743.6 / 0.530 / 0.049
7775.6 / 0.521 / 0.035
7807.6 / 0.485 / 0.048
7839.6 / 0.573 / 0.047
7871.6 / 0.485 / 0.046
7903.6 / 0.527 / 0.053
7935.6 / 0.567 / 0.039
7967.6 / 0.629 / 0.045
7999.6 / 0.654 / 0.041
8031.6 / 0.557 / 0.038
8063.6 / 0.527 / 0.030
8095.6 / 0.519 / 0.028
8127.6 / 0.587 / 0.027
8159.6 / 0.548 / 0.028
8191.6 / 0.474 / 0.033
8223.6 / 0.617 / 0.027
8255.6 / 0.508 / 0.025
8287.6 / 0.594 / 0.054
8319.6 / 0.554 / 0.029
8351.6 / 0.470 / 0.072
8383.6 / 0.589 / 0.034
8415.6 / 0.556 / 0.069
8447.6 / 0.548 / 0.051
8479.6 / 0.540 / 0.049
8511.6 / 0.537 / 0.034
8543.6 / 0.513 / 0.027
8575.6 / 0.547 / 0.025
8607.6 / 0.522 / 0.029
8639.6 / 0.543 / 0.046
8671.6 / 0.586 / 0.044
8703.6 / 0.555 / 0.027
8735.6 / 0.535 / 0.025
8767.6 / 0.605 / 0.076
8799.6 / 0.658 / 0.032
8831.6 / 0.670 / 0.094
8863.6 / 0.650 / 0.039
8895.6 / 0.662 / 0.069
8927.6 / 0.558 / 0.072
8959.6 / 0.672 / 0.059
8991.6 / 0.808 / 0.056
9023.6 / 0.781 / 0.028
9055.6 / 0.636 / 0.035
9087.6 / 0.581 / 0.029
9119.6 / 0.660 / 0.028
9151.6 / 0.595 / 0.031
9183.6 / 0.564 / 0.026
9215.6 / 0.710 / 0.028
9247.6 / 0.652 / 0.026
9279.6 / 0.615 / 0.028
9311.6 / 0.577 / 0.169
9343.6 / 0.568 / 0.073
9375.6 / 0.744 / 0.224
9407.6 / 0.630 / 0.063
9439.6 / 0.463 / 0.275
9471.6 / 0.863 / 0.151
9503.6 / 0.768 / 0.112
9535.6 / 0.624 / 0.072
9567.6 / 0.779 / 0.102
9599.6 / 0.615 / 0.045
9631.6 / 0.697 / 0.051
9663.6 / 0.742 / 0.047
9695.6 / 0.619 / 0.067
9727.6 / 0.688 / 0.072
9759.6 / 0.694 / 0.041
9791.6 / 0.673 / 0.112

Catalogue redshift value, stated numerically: 0.37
